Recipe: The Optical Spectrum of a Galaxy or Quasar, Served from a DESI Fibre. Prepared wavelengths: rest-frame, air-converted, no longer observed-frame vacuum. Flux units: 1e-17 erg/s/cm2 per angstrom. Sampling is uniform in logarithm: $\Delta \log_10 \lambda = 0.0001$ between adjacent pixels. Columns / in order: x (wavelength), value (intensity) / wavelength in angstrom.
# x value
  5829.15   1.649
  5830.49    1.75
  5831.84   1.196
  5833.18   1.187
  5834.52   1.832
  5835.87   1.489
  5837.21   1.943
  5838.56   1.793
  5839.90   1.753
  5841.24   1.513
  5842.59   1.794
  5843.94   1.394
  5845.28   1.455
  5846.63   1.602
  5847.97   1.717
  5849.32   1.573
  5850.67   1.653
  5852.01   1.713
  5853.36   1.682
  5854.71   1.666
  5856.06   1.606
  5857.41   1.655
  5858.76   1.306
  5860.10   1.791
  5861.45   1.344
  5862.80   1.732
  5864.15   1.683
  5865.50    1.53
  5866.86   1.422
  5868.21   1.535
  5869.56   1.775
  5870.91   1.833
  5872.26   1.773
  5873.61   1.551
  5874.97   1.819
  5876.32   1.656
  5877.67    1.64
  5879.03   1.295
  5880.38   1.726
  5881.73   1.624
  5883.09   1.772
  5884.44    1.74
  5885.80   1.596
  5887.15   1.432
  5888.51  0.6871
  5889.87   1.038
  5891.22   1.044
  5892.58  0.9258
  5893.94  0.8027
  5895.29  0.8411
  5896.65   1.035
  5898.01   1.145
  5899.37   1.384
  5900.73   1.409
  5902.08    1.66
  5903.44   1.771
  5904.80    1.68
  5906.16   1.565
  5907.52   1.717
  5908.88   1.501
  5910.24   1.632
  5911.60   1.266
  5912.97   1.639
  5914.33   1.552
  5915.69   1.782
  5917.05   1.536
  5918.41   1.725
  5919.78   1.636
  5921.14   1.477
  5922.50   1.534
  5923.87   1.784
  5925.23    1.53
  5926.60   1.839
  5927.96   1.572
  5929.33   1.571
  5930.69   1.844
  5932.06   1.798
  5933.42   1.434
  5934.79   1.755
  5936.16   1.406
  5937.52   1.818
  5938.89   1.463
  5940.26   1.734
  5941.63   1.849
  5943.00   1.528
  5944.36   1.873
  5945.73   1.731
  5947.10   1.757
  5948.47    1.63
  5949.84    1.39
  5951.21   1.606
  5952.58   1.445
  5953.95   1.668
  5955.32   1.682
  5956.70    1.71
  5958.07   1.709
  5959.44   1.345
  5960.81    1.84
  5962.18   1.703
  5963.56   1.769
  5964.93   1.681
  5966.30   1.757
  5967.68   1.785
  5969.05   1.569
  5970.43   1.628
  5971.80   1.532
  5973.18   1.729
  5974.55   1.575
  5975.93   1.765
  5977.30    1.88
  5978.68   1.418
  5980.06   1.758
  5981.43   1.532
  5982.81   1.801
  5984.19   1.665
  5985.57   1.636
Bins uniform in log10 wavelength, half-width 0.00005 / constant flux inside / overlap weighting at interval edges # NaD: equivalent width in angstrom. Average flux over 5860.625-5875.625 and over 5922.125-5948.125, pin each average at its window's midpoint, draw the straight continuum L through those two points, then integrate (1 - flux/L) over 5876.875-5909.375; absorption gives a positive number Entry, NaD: 5.4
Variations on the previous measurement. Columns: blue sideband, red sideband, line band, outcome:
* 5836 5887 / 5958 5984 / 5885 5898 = 4.7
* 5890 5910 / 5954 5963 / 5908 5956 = -3.9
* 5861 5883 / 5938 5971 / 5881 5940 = 5.5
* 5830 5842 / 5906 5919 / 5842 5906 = 4.0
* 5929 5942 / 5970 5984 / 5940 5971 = -0.1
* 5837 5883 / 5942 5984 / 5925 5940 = 0.1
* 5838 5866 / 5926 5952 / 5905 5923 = 0.7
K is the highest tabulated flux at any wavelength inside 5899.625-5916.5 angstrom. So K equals 1.782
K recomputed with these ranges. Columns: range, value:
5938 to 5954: 1.873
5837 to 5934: 1.943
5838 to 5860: 1.794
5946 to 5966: 1.84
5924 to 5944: 1.849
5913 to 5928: 1.839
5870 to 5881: 1.833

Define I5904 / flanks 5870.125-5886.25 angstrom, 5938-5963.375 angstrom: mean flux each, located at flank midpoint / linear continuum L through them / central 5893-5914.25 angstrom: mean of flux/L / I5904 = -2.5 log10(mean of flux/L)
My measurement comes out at 0.19 mag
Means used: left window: 1.67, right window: 1.65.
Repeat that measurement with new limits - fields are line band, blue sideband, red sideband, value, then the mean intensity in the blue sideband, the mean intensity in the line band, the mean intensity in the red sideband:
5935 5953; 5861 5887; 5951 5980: 0.01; 1.63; 1.64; 1.66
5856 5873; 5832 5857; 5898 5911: -0.01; 1.62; 1.61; 1.57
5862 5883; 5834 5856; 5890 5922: -0.06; 1.66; 1.64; 1.42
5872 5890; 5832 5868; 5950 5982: 0.06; 1.6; 1.53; 1.65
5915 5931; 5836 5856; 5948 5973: 0.00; 1.65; 1.65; 1.64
